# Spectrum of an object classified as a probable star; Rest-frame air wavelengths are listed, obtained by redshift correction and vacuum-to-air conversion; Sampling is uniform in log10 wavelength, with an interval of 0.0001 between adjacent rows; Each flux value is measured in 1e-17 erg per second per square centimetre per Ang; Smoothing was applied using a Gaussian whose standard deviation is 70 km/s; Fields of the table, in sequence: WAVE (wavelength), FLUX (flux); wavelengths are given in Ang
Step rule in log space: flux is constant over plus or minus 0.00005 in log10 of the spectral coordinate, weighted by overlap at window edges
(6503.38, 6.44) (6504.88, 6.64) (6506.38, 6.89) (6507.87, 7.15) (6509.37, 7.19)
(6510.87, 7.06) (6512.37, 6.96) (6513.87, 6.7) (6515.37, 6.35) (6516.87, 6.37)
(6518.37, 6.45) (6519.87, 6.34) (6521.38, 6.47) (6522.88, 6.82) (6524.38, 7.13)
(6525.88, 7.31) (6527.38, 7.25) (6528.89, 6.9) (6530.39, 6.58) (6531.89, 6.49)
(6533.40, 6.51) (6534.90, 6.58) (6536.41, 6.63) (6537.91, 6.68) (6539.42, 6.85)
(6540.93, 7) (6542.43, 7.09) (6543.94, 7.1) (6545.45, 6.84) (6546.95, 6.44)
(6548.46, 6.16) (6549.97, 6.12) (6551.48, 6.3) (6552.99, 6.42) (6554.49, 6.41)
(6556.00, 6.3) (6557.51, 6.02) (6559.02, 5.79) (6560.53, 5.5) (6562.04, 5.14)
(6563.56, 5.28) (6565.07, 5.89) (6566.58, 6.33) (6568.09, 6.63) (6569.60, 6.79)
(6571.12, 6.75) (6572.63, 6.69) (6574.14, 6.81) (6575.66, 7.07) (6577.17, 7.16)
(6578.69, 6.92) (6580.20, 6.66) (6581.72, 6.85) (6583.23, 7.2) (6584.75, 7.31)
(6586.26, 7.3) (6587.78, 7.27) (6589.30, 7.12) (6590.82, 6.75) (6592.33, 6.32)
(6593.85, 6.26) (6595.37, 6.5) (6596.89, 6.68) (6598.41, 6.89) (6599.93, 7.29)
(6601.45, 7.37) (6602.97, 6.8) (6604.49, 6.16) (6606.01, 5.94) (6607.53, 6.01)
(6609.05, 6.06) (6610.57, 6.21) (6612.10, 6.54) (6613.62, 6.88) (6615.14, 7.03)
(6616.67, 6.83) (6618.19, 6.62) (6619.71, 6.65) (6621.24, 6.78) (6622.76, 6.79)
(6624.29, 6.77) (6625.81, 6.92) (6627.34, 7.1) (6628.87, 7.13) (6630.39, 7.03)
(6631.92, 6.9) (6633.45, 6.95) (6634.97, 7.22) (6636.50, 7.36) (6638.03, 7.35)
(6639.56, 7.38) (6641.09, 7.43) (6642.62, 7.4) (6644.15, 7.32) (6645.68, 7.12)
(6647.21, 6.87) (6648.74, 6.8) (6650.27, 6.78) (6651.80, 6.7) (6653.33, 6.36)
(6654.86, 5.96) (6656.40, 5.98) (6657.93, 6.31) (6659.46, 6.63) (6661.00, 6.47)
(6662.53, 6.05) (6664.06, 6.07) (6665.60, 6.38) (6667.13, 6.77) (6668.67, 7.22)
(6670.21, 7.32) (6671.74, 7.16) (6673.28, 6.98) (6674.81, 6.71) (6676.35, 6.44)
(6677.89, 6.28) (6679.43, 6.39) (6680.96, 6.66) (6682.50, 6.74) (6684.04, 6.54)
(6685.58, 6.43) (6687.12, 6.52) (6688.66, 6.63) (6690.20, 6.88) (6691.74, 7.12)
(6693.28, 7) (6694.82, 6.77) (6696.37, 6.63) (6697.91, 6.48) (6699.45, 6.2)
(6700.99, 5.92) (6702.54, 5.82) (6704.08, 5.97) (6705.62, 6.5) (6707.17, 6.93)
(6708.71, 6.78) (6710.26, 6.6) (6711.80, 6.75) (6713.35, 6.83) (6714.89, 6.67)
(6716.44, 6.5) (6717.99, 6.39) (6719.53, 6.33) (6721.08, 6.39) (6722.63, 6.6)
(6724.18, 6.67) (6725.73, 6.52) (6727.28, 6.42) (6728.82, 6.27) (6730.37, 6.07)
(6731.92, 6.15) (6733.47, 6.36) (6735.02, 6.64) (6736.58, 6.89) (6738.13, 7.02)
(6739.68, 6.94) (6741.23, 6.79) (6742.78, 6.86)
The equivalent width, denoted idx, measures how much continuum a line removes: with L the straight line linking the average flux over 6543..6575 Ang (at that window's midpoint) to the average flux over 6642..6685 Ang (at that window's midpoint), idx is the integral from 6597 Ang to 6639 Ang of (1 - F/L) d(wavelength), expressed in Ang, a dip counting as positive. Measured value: -2.0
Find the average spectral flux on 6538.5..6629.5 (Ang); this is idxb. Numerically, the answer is 6.61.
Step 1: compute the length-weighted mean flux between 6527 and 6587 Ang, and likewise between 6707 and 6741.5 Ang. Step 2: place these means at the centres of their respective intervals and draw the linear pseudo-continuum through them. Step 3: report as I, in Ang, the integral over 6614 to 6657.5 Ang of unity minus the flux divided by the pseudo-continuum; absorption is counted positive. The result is -2.2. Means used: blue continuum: 6.56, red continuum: 6.58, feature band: 6.91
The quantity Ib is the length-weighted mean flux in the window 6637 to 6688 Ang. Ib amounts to 6.72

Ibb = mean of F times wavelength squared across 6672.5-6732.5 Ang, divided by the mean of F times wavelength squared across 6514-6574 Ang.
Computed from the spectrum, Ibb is 1.1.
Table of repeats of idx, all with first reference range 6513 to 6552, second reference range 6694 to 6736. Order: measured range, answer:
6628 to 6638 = -0.86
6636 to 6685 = -1.69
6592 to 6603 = -0.31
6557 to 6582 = 0.99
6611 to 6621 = -0.26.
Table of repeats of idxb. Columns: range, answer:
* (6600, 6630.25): 6.69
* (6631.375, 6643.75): 7.26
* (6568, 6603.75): 6.9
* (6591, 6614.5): 6.54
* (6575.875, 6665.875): 6.78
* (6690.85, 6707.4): 6.47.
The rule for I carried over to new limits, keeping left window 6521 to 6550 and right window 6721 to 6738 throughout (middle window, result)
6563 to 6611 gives 0.1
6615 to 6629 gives -0.4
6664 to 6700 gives -0.8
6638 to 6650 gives -1.1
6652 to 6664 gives 0.6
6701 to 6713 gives 0.1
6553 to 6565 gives 1.6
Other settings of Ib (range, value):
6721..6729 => 6.5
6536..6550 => 6.72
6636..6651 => 7.18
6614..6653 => 7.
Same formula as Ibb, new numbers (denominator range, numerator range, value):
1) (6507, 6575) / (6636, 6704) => 1.06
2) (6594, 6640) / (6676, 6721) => 0.99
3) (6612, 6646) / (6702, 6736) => 0.95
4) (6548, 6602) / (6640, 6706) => 1.04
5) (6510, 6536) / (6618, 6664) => 1.05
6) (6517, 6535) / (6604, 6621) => 0.99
